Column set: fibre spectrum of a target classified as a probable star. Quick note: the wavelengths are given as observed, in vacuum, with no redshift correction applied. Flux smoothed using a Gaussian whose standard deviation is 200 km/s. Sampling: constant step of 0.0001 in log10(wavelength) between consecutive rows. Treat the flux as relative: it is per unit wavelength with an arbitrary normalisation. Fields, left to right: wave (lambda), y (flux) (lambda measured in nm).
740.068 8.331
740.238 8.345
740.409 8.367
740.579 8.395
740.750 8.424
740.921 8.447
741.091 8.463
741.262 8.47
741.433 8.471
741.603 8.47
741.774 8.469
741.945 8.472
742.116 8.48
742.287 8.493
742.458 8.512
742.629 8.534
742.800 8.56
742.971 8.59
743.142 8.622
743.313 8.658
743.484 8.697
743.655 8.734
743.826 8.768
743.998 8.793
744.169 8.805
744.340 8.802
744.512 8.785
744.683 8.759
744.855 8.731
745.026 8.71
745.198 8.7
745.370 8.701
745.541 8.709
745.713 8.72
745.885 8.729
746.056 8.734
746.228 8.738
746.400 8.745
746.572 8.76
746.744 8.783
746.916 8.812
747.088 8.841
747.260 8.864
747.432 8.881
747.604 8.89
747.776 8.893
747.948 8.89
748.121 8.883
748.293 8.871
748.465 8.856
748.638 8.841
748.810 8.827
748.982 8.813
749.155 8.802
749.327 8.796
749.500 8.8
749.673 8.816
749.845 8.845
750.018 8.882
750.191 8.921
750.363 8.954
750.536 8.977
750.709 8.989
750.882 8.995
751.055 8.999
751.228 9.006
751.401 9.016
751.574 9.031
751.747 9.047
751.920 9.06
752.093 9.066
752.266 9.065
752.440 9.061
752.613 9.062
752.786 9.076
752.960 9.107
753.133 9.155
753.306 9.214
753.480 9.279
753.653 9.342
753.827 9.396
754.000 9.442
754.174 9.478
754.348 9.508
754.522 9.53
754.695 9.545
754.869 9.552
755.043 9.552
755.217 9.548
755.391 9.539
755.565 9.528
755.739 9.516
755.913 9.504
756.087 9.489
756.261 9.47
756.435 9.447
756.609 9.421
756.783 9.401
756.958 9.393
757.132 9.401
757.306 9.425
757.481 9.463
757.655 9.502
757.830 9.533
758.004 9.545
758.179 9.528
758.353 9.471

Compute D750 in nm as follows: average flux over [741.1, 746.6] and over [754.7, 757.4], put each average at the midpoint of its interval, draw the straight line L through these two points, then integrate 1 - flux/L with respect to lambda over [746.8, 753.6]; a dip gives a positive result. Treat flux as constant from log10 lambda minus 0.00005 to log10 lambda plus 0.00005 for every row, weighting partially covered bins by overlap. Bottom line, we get 0.09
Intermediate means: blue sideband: 8.65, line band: 8.96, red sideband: 9.48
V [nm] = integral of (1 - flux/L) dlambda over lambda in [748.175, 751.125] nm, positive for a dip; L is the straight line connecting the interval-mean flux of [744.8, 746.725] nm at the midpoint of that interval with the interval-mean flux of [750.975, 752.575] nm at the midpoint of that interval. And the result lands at 0.02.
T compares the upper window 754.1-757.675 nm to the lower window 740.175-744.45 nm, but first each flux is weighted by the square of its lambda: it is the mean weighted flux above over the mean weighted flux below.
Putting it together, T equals 1.15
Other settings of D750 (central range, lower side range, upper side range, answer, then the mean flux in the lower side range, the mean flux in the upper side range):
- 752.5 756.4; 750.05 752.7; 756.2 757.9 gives -0.06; 9.01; 9.44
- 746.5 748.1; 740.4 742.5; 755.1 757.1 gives 0.00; 8.46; 9.48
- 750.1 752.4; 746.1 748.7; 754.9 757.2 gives 0.03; 8.83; 9.48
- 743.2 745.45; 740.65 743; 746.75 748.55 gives -0.02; 8.48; 8.87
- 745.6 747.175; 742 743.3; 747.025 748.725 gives 0.00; 8.55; 8.87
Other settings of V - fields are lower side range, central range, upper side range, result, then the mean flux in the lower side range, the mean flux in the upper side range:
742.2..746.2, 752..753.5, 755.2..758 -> 0.02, 8.69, 9.48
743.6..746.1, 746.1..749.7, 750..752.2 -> 0.02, 8.75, 9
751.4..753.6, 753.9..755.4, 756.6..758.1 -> -0.04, 9.1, 9.45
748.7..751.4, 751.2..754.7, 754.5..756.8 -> 0.00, 8.9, 9.51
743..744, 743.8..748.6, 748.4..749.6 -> -0.02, 8.7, 8.81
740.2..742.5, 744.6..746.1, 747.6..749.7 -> -0.01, 8.45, 8.84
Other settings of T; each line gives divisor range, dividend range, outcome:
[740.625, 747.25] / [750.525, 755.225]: 1.09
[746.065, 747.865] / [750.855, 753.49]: 1.04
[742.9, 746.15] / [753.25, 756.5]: 1.12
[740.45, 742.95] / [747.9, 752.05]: 1.08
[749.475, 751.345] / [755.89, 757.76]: 1.08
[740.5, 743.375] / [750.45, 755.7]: 1.12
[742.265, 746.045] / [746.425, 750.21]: 1.03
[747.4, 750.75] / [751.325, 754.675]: 1.05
